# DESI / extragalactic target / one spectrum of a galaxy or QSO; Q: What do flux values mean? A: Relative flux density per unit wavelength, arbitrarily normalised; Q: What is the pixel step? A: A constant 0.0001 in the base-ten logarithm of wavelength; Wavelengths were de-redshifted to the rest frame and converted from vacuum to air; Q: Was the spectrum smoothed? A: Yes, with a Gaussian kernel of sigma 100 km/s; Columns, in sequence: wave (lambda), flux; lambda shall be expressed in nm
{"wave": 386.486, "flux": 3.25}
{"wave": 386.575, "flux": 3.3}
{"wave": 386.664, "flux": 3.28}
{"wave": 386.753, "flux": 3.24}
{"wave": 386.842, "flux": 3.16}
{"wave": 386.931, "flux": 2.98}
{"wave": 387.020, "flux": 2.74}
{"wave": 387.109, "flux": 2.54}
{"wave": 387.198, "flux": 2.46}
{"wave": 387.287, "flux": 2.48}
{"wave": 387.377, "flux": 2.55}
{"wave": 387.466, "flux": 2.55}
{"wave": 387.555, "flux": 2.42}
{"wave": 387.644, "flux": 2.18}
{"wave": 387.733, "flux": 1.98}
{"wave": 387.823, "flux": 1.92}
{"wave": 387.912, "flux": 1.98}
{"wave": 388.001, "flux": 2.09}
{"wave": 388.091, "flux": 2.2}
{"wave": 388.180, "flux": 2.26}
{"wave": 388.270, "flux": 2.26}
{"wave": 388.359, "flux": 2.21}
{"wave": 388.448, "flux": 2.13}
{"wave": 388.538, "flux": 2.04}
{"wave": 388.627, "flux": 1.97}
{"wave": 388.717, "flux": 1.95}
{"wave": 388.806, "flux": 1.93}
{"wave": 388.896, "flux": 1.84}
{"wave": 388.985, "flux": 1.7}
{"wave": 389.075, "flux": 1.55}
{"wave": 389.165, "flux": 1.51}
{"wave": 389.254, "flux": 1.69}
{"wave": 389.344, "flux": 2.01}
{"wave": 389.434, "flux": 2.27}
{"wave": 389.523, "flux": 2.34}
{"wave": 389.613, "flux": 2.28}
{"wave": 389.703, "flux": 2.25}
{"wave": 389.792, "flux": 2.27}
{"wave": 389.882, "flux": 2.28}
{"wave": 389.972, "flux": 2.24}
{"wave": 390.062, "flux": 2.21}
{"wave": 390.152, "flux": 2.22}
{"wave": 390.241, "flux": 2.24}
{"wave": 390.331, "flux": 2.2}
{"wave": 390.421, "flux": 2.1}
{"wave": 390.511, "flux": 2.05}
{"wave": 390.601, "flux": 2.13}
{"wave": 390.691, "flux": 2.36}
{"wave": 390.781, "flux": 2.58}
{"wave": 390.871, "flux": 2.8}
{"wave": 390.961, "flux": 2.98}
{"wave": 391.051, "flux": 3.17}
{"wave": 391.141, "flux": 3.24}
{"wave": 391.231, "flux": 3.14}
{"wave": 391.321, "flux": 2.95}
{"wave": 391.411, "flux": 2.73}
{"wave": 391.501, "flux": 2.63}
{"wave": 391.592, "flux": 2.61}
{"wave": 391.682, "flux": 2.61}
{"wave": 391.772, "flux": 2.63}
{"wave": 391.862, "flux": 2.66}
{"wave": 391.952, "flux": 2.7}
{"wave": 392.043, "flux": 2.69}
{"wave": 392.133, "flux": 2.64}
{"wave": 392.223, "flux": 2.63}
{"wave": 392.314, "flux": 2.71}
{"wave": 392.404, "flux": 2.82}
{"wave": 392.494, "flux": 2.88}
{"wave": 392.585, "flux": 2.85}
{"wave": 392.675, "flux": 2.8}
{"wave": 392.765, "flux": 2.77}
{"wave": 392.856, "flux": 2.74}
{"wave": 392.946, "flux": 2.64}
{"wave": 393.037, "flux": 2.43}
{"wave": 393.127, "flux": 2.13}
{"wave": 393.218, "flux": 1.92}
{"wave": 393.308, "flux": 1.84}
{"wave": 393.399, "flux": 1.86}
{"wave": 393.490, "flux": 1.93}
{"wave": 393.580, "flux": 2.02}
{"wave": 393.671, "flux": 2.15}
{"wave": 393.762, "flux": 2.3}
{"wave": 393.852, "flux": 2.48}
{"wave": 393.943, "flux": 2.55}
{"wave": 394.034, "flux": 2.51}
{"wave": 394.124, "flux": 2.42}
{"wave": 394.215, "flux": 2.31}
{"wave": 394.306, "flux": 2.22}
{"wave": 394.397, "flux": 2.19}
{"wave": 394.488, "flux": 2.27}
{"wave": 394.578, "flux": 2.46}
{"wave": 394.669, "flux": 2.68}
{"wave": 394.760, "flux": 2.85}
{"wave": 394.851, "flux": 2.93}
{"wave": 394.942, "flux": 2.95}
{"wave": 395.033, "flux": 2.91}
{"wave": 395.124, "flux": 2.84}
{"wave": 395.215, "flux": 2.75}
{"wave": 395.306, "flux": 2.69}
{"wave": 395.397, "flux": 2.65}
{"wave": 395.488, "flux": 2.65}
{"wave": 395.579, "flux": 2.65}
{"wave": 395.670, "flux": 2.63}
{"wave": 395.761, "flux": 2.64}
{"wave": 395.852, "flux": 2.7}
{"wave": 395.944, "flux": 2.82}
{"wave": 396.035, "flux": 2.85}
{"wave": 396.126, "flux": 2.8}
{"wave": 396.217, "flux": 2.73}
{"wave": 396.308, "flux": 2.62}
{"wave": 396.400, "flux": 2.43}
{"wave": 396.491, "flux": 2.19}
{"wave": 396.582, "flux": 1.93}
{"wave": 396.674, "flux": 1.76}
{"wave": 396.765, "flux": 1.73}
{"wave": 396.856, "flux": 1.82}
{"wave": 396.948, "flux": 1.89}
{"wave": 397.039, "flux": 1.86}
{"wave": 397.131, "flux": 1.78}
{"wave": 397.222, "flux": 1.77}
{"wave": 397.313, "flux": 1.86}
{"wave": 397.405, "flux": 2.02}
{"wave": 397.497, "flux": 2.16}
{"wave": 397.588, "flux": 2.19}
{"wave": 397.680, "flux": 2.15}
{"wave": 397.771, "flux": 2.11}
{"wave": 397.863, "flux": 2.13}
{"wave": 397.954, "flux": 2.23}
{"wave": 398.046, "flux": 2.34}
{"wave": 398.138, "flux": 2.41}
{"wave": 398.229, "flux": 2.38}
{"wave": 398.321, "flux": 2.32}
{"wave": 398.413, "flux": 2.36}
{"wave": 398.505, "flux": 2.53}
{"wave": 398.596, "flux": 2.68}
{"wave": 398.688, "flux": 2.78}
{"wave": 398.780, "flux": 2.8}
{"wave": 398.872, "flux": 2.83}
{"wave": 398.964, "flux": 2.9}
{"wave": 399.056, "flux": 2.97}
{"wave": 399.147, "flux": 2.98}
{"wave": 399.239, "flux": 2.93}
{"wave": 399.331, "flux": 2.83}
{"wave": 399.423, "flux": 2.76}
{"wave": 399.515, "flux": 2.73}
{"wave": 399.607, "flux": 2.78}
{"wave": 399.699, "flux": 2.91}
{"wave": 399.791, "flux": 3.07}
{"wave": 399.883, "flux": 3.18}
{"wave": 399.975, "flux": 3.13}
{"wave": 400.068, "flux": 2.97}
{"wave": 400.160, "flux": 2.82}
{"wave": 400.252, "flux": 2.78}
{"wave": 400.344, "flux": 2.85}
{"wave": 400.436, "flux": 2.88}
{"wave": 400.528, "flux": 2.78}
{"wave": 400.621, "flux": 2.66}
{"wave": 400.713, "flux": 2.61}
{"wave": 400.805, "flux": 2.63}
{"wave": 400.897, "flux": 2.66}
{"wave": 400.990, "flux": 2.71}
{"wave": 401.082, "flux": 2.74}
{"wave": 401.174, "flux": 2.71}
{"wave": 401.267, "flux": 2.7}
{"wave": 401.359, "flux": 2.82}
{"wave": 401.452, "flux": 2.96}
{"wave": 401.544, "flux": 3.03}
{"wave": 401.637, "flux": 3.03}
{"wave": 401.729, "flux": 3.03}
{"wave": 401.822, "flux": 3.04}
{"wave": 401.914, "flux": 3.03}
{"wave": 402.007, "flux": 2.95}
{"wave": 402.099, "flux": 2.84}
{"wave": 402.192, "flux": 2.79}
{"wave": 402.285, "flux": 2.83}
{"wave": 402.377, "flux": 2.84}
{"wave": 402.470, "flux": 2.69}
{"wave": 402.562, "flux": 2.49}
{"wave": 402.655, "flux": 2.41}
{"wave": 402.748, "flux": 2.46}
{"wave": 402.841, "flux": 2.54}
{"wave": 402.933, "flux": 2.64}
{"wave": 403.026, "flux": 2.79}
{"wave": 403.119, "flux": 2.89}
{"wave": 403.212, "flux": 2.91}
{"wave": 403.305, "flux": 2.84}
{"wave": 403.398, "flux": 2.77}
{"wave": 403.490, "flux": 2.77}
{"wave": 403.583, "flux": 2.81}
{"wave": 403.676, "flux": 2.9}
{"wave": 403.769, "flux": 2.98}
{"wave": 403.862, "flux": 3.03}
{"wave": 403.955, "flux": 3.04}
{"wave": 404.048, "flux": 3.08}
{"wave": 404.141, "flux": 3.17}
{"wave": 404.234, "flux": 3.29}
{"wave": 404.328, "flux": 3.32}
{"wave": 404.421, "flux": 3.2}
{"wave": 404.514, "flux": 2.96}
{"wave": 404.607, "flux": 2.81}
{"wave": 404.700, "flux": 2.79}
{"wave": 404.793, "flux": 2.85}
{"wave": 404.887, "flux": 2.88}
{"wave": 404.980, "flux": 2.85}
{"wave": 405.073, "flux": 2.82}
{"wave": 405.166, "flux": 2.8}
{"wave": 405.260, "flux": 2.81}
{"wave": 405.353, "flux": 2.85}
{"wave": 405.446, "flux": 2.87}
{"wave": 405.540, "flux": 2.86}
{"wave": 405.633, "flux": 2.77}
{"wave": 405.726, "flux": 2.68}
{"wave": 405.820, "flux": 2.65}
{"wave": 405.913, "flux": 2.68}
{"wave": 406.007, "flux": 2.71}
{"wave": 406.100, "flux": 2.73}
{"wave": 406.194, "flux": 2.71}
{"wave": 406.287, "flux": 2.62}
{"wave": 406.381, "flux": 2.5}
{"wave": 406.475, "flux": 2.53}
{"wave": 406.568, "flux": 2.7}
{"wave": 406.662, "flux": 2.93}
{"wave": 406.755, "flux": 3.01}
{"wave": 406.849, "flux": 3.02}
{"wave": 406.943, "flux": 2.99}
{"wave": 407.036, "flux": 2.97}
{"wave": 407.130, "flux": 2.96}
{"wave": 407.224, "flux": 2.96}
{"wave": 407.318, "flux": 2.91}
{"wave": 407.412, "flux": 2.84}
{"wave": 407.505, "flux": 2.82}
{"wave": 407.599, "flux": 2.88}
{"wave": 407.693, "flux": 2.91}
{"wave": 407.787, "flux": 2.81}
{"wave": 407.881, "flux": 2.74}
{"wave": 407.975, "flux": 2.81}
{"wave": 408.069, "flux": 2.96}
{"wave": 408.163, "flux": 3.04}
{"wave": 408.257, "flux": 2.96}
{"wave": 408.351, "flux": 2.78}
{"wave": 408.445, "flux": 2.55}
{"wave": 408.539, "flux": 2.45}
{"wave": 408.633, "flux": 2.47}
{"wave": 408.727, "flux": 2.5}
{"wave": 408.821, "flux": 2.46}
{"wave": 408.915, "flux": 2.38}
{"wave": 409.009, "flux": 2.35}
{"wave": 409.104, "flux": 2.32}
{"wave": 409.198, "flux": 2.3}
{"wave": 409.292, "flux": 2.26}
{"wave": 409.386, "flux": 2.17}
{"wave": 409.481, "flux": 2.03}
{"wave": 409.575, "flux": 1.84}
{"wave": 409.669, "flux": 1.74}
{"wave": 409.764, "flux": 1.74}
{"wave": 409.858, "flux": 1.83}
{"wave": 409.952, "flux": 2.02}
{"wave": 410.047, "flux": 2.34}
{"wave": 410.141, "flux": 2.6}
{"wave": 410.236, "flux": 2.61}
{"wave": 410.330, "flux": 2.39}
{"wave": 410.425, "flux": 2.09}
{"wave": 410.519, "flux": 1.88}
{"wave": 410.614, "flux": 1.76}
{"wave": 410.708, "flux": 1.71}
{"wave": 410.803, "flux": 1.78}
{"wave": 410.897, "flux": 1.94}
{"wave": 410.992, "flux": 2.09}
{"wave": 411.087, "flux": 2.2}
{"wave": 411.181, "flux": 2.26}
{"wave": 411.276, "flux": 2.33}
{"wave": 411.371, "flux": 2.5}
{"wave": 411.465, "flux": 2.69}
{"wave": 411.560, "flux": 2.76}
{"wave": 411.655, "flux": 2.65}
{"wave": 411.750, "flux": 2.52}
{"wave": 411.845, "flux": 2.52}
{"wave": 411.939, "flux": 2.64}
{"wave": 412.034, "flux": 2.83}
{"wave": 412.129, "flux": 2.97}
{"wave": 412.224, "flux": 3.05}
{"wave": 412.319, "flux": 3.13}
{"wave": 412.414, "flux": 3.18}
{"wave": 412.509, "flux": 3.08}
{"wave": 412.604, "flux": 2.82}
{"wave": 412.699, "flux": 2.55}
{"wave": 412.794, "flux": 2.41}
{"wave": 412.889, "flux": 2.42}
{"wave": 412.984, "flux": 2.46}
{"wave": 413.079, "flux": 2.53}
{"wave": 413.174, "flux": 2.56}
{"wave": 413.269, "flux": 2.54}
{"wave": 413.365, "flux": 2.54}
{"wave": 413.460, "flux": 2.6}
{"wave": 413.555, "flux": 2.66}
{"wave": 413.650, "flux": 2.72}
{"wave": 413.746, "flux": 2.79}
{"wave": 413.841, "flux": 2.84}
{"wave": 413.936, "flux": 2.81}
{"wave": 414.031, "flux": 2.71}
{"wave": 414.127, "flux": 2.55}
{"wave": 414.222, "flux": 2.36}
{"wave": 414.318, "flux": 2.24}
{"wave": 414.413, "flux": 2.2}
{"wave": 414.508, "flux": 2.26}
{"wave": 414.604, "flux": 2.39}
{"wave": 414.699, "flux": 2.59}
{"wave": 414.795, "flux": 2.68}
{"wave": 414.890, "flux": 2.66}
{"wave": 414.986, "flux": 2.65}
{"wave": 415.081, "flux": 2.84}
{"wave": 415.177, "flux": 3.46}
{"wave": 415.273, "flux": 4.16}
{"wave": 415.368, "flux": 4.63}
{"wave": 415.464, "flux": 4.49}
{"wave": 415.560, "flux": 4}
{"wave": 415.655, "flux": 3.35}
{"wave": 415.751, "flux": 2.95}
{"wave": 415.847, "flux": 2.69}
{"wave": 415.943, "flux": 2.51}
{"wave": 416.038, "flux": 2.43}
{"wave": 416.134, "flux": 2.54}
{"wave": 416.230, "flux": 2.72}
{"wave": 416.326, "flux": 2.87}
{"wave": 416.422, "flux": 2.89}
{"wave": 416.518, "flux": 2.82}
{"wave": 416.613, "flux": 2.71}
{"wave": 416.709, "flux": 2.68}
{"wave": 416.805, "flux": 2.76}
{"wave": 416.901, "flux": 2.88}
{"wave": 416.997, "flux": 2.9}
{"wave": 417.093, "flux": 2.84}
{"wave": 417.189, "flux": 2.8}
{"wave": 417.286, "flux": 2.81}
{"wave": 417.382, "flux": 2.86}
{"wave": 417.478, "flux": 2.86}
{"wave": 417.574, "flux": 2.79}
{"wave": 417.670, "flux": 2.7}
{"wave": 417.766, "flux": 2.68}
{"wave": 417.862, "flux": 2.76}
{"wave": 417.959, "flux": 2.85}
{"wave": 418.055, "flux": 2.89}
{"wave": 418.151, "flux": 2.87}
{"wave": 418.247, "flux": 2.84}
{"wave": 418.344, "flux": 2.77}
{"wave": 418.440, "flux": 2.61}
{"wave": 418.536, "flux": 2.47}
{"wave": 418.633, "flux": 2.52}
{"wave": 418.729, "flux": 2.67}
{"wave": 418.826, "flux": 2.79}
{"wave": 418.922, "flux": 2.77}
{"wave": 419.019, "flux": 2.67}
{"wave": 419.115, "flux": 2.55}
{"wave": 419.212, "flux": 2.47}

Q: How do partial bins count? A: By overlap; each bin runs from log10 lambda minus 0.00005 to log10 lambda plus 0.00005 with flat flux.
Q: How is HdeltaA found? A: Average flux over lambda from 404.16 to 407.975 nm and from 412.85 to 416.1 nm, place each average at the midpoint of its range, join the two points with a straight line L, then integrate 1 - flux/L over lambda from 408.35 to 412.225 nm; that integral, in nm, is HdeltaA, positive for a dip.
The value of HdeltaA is 0.73 nm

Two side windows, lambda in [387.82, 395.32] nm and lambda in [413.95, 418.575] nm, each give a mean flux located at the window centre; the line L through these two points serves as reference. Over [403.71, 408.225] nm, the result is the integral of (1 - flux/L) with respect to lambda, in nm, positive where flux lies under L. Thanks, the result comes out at -0.37 nm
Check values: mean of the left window 2.39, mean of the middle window 2.88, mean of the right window 2.85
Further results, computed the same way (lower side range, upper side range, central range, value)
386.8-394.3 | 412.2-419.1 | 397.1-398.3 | 0.18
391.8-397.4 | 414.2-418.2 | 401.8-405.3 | -0.32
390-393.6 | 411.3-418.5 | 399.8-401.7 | -0.15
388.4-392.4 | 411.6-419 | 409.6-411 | 0.35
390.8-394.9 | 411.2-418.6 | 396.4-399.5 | 0.35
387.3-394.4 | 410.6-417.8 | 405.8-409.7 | -0.04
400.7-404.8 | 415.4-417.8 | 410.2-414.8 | 0.62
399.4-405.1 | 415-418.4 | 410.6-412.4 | 0.29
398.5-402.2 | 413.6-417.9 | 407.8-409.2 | 0.12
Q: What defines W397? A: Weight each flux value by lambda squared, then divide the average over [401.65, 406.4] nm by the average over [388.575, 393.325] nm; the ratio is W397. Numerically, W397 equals 1.26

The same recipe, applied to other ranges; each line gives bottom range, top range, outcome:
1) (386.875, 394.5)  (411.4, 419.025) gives 1.34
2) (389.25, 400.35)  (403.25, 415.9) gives 1.16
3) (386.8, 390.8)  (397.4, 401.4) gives 1.28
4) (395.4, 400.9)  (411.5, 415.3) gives 1.15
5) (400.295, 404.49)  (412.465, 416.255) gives 1.05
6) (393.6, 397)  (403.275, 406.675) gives 1.21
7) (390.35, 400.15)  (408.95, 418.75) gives 1.14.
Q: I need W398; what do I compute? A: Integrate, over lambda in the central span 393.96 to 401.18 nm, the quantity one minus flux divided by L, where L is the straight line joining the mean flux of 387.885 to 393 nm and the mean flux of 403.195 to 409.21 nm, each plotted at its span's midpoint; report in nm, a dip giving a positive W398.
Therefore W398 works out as 0.108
